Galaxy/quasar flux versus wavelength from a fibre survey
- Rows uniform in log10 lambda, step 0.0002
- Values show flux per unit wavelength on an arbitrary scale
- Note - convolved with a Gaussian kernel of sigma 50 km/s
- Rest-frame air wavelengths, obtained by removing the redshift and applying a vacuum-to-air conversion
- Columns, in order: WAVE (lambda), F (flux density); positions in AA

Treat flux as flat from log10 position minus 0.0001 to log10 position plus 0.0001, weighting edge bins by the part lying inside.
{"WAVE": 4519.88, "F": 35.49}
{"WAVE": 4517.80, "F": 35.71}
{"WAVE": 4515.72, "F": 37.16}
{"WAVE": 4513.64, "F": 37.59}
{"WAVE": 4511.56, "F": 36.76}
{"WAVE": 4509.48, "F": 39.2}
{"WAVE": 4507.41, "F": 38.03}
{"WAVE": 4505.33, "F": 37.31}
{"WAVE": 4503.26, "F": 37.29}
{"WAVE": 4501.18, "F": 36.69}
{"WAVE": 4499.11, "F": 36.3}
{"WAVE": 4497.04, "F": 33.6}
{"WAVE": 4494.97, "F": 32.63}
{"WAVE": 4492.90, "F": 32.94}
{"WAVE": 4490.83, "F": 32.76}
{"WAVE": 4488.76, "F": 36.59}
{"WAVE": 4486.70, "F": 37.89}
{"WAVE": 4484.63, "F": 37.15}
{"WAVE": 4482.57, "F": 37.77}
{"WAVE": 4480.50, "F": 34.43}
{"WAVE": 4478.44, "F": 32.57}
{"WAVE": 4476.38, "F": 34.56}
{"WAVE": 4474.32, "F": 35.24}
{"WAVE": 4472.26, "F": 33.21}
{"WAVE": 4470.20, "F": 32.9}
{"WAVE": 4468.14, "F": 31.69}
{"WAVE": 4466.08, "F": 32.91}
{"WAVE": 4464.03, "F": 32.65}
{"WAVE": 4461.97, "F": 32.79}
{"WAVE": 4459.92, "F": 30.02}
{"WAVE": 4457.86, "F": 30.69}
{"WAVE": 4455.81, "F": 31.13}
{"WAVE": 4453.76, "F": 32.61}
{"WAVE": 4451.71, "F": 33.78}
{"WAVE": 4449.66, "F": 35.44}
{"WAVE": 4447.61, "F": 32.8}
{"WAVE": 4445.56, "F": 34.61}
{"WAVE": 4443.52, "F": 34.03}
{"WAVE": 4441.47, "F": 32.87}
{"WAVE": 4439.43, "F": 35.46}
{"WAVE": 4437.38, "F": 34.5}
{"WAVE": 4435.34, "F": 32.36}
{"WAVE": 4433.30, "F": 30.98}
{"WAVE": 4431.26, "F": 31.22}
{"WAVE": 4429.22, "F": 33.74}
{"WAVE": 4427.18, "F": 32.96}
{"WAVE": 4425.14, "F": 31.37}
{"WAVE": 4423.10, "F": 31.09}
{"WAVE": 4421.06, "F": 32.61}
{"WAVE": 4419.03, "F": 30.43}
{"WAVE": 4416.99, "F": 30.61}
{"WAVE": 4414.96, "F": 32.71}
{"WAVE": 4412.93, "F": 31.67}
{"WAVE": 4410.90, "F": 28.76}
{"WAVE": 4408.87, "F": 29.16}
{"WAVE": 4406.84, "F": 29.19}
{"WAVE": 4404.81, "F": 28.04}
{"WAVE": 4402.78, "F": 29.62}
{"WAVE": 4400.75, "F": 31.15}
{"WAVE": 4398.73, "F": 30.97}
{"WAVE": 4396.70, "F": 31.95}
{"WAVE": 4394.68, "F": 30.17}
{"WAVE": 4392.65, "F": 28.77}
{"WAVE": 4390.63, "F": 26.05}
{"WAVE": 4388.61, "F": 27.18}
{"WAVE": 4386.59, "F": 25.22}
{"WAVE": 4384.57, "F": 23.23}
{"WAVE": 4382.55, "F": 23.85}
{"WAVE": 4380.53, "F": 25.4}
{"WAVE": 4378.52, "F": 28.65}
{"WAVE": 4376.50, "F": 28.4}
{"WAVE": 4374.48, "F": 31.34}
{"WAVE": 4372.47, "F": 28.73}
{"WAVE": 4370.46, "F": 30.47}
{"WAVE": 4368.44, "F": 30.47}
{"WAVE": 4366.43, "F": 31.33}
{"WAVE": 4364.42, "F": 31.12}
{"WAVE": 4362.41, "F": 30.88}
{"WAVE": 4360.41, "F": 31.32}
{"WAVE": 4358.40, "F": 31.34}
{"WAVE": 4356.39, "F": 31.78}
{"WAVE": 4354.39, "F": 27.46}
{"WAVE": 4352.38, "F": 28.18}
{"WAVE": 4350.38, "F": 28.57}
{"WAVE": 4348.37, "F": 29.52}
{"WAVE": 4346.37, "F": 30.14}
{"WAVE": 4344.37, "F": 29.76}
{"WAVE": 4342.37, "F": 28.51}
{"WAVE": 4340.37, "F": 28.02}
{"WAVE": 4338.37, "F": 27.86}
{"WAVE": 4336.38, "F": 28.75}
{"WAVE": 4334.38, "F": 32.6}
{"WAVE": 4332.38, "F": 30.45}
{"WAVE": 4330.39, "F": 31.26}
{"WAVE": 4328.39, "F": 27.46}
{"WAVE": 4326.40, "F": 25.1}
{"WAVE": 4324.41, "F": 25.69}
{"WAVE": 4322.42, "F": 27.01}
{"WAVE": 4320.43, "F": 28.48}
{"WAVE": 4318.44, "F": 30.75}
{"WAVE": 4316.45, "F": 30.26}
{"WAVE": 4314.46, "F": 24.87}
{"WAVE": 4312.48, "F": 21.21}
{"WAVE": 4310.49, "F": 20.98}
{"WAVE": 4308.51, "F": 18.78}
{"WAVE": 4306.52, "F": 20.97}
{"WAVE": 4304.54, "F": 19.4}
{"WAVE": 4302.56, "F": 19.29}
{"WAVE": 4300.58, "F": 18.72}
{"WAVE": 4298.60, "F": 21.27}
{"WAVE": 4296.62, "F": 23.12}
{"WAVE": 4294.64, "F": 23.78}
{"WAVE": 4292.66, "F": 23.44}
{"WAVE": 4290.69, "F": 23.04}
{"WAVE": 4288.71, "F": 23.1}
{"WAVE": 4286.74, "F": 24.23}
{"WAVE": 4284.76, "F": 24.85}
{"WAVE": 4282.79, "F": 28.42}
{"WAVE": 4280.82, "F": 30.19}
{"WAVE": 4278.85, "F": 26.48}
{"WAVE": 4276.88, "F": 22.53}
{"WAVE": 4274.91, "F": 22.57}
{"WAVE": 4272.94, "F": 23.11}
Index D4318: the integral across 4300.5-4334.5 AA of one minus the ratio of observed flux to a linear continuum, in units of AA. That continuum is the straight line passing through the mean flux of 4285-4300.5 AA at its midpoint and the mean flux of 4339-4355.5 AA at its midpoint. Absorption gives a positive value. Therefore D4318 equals 0.71 AA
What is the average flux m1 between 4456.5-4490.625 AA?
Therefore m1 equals 33.9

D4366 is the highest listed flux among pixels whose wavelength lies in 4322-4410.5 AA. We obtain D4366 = 32.6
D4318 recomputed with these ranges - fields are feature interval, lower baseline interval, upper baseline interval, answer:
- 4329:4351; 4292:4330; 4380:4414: -3.7 AA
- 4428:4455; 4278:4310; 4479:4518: -0.7 AA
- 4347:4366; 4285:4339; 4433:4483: -1.8 AA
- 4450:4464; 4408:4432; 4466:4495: 0.5 AA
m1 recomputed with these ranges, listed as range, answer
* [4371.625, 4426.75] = 29.2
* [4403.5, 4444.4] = 31.7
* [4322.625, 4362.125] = 29.1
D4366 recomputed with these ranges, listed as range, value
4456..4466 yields 32.79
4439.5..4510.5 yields 39.2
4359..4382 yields 31.34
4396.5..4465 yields 35.46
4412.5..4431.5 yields 33.74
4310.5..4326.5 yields 30.75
